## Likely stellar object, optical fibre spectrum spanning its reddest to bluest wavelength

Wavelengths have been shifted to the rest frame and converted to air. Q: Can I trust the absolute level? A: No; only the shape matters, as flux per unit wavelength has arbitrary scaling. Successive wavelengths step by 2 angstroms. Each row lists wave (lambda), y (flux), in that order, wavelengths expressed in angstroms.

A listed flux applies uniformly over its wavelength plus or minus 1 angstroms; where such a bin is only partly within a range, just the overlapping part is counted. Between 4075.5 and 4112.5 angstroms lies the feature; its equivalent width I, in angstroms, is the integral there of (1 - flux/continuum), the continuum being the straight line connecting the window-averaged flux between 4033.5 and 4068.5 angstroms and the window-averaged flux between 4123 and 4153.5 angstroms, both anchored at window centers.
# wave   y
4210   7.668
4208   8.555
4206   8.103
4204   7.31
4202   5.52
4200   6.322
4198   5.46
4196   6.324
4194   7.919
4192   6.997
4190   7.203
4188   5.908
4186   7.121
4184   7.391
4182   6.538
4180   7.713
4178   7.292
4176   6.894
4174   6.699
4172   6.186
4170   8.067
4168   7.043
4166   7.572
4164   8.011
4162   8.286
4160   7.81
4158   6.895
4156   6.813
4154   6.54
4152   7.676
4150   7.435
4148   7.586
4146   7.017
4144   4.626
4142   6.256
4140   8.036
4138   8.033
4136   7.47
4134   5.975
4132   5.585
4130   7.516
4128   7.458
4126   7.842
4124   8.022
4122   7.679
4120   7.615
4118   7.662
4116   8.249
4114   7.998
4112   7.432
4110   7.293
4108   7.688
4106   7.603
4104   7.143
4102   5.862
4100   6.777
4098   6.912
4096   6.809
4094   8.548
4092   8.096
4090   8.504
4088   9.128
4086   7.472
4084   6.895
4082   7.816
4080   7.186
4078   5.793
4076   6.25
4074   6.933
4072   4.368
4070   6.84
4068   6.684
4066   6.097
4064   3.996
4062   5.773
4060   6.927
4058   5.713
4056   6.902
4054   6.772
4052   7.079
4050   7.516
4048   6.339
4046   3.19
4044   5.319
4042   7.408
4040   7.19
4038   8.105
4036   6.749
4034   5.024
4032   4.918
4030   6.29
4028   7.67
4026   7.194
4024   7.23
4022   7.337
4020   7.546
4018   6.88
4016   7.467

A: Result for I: -3.7 angstroms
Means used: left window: 6.28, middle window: 7.34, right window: 7.09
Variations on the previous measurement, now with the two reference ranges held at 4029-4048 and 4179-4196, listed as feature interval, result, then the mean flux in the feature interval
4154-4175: -1.2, 7.3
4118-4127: -1.6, 7.78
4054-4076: 0.5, 6.07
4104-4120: -2.7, 7.66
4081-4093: -3.0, 7.99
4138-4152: -0.4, 6.97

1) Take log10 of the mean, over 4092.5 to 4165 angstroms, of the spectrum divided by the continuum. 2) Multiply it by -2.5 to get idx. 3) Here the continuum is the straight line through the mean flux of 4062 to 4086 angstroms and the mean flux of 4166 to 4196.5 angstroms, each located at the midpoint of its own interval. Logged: -0.10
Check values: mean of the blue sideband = 6.29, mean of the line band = 7.29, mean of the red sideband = 7.05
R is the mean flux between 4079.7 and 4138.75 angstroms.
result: 7.48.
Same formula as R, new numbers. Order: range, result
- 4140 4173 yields 7.14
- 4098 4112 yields 7.08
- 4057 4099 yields 6.8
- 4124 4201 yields 7.05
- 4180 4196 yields 7.01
